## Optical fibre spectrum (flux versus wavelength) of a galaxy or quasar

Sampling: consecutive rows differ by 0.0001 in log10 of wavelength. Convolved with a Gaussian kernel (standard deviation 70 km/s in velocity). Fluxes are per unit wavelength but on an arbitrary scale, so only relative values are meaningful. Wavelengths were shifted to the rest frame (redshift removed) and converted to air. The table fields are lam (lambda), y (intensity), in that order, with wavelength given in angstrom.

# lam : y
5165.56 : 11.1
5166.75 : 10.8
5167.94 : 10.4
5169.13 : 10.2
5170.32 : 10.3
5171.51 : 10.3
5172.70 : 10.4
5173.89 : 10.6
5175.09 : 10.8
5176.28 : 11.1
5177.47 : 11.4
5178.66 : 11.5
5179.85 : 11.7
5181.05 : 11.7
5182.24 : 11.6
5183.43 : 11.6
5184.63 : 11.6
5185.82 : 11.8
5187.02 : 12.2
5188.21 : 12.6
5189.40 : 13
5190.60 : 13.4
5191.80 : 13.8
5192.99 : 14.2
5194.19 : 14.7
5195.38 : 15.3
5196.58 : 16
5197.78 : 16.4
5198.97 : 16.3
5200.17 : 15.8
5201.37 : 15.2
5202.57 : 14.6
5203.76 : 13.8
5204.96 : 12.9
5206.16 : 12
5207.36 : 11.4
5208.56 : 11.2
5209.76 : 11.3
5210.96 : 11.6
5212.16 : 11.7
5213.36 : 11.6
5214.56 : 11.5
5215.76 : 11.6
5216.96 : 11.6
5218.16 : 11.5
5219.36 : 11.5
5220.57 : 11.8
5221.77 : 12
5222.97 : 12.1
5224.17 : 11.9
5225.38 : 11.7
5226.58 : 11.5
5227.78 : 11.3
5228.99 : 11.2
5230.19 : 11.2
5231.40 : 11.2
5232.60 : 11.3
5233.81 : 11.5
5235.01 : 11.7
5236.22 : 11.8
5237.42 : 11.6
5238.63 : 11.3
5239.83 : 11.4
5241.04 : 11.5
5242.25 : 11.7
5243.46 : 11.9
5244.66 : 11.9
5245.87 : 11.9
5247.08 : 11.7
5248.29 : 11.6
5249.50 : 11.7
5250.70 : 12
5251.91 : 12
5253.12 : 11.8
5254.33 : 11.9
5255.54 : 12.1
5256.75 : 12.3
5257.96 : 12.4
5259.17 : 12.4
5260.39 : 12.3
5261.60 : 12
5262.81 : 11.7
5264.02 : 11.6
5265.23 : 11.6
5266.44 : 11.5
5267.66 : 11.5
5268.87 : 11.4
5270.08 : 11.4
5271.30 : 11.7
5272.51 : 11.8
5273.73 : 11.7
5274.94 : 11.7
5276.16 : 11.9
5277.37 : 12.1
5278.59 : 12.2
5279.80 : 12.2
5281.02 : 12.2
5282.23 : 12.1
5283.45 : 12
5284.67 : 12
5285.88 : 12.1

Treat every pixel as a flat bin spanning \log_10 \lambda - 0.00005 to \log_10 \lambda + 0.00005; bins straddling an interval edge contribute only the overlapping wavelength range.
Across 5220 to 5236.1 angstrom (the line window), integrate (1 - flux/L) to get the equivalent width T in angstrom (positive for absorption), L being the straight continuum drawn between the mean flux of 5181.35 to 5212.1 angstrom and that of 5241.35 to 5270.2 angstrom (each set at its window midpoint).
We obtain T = 1.24 angstrom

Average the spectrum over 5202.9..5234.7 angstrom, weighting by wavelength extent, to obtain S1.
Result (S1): 11.7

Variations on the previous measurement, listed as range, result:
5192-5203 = 15.3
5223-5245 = 11.5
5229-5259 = 11.7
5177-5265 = 12.3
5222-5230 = 11.6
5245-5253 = 11.8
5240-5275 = 11.8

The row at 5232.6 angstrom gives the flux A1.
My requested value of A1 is 11.3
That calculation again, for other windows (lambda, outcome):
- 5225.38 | 11.7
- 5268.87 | 11.4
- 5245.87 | 11.9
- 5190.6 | 13.4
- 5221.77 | 12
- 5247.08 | 11.7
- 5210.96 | 11.6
